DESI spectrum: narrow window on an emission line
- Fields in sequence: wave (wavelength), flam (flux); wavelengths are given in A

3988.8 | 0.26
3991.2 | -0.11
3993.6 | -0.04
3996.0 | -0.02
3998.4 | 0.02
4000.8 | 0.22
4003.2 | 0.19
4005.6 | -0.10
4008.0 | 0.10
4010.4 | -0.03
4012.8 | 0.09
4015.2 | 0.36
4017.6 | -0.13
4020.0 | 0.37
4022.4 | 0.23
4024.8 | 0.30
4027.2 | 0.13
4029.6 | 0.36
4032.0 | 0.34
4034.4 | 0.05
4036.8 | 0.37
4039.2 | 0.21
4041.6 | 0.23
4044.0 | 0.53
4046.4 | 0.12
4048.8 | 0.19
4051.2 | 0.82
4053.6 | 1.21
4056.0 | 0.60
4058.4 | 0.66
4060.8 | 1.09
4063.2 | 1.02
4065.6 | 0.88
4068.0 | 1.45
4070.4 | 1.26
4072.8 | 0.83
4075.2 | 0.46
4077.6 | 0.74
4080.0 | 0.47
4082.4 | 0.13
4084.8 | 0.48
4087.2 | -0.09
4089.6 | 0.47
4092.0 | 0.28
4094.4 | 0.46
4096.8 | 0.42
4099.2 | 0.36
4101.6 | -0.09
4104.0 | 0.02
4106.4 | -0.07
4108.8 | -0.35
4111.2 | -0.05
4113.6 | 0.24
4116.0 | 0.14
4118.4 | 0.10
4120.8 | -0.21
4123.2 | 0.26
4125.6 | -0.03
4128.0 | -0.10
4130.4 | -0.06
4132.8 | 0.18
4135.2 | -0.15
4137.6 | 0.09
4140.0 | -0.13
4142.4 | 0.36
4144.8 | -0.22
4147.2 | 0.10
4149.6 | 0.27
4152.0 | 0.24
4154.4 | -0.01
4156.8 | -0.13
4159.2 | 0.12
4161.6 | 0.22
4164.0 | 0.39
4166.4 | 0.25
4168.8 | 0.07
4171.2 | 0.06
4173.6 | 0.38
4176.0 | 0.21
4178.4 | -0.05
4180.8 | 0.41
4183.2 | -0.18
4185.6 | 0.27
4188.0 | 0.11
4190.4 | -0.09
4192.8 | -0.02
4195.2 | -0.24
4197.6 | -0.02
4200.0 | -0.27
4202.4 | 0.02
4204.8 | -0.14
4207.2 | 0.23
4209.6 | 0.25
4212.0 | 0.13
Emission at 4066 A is C IV 1549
